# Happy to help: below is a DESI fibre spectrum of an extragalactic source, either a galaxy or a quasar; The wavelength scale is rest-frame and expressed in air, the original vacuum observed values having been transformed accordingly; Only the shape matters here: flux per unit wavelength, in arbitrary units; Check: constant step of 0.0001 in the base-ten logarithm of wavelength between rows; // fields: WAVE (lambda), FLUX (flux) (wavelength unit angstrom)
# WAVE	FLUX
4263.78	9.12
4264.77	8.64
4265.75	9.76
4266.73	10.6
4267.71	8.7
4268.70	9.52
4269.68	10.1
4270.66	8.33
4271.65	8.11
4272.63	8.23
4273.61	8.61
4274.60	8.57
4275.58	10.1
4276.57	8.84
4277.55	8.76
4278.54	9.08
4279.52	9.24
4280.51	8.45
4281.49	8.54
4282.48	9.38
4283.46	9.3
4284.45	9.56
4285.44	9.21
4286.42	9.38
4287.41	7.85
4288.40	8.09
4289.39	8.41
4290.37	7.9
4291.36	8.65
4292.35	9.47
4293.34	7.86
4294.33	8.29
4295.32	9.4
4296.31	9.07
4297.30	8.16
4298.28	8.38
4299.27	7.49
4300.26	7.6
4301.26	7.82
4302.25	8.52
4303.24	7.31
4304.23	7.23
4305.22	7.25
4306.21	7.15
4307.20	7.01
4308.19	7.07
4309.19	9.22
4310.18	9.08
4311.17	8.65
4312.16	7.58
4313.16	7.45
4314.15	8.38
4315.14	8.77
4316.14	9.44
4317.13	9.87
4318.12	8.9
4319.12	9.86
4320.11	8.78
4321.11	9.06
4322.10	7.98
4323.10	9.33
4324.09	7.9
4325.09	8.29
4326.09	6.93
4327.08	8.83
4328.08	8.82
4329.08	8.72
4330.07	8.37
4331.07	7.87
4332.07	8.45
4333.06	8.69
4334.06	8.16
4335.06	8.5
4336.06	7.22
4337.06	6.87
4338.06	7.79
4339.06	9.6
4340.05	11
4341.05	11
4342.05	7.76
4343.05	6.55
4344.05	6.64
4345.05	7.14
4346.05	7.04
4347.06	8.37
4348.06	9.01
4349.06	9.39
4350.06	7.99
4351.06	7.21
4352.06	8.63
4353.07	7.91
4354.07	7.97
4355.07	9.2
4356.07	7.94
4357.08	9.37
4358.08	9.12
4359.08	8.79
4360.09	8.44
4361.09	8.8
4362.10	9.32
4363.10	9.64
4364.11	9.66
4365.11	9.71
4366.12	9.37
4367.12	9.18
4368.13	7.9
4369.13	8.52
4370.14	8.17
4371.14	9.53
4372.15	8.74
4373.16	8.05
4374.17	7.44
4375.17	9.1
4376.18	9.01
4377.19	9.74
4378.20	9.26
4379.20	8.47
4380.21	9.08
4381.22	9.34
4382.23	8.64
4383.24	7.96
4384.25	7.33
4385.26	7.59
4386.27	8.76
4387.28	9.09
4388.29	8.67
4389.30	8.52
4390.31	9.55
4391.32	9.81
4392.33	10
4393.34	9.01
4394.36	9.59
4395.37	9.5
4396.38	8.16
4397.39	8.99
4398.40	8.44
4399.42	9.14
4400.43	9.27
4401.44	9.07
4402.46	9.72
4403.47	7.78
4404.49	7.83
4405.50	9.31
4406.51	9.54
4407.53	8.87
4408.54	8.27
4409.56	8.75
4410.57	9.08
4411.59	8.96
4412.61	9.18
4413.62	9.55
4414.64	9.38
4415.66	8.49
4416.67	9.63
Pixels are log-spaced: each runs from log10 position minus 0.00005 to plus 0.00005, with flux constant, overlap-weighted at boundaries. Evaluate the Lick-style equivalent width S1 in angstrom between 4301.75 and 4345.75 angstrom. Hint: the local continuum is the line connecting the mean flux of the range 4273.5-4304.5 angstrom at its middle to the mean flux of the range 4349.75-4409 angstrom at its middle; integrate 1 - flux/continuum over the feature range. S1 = 1.9 angstrom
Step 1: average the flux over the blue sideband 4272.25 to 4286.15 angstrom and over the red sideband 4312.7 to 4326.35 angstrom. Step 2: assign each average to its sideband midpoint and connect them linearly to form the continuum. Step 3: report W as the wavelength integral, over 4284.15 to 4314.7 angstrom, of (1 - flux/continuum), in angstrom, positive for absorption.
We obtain 2.2 angstrom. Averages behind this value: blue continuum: 9.01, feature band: 8.2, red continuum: 8.67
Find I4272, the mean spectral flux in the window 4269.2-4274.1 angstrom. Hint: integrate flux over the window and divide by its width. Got 8.68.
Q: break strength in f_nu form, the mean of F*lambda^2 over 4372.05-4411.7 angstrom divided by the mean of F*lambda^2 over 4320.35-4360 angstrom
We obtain 1.1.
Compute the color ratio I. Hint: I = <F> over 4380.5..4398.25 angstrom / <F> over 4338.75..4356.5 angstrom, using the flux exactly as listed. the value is 1.06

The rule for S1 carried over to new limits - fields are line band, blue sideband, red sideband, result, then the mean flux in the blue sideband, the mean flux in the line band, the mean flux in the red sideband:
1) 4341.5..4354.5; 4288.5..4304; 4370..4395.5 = 1.2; 8.26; 7.82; 8.84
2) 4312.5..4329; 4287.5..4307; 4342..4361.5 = -1.1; 8.09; 8.65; 8.17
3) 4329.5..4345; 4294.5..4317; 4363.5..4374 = 0.4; 8.13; 8.27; 8.84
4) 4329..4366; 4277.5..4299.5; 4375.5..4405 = 1.3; 8.71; 8.49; 8.87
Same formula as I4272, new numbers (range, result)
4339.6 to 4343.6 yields 9.02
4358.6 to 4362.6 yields 8.83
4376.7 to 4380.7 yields 9.15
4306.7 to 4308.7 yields 7.03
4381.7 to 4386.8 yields 8.06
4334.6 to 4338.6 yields 7.6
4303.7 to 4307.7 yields 7.17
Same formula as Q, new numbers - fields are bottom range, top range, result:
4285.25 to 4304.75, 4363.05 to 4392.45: 1.11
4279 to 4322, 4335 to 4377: 1.04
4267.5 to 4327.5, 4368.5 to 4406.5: 1.08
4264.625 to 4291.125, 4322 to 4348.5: 0.95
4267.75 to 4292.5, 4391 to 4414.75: 1.08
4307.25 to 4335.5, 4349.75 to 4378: 1.05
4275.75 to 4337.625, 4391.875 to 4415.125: 1.12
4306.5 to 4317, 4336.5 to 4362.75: 1.03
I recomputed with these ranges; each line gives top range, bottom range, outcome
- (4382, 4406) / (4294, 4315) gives 1.10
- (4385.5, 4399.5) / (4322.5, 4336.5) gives 1.09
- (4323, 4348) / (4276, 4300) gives 0.95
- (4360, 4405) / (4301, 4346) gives 1.07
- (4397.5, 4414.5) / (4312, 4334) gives 1.04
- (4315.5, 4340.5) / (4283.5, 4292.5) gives 0.99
